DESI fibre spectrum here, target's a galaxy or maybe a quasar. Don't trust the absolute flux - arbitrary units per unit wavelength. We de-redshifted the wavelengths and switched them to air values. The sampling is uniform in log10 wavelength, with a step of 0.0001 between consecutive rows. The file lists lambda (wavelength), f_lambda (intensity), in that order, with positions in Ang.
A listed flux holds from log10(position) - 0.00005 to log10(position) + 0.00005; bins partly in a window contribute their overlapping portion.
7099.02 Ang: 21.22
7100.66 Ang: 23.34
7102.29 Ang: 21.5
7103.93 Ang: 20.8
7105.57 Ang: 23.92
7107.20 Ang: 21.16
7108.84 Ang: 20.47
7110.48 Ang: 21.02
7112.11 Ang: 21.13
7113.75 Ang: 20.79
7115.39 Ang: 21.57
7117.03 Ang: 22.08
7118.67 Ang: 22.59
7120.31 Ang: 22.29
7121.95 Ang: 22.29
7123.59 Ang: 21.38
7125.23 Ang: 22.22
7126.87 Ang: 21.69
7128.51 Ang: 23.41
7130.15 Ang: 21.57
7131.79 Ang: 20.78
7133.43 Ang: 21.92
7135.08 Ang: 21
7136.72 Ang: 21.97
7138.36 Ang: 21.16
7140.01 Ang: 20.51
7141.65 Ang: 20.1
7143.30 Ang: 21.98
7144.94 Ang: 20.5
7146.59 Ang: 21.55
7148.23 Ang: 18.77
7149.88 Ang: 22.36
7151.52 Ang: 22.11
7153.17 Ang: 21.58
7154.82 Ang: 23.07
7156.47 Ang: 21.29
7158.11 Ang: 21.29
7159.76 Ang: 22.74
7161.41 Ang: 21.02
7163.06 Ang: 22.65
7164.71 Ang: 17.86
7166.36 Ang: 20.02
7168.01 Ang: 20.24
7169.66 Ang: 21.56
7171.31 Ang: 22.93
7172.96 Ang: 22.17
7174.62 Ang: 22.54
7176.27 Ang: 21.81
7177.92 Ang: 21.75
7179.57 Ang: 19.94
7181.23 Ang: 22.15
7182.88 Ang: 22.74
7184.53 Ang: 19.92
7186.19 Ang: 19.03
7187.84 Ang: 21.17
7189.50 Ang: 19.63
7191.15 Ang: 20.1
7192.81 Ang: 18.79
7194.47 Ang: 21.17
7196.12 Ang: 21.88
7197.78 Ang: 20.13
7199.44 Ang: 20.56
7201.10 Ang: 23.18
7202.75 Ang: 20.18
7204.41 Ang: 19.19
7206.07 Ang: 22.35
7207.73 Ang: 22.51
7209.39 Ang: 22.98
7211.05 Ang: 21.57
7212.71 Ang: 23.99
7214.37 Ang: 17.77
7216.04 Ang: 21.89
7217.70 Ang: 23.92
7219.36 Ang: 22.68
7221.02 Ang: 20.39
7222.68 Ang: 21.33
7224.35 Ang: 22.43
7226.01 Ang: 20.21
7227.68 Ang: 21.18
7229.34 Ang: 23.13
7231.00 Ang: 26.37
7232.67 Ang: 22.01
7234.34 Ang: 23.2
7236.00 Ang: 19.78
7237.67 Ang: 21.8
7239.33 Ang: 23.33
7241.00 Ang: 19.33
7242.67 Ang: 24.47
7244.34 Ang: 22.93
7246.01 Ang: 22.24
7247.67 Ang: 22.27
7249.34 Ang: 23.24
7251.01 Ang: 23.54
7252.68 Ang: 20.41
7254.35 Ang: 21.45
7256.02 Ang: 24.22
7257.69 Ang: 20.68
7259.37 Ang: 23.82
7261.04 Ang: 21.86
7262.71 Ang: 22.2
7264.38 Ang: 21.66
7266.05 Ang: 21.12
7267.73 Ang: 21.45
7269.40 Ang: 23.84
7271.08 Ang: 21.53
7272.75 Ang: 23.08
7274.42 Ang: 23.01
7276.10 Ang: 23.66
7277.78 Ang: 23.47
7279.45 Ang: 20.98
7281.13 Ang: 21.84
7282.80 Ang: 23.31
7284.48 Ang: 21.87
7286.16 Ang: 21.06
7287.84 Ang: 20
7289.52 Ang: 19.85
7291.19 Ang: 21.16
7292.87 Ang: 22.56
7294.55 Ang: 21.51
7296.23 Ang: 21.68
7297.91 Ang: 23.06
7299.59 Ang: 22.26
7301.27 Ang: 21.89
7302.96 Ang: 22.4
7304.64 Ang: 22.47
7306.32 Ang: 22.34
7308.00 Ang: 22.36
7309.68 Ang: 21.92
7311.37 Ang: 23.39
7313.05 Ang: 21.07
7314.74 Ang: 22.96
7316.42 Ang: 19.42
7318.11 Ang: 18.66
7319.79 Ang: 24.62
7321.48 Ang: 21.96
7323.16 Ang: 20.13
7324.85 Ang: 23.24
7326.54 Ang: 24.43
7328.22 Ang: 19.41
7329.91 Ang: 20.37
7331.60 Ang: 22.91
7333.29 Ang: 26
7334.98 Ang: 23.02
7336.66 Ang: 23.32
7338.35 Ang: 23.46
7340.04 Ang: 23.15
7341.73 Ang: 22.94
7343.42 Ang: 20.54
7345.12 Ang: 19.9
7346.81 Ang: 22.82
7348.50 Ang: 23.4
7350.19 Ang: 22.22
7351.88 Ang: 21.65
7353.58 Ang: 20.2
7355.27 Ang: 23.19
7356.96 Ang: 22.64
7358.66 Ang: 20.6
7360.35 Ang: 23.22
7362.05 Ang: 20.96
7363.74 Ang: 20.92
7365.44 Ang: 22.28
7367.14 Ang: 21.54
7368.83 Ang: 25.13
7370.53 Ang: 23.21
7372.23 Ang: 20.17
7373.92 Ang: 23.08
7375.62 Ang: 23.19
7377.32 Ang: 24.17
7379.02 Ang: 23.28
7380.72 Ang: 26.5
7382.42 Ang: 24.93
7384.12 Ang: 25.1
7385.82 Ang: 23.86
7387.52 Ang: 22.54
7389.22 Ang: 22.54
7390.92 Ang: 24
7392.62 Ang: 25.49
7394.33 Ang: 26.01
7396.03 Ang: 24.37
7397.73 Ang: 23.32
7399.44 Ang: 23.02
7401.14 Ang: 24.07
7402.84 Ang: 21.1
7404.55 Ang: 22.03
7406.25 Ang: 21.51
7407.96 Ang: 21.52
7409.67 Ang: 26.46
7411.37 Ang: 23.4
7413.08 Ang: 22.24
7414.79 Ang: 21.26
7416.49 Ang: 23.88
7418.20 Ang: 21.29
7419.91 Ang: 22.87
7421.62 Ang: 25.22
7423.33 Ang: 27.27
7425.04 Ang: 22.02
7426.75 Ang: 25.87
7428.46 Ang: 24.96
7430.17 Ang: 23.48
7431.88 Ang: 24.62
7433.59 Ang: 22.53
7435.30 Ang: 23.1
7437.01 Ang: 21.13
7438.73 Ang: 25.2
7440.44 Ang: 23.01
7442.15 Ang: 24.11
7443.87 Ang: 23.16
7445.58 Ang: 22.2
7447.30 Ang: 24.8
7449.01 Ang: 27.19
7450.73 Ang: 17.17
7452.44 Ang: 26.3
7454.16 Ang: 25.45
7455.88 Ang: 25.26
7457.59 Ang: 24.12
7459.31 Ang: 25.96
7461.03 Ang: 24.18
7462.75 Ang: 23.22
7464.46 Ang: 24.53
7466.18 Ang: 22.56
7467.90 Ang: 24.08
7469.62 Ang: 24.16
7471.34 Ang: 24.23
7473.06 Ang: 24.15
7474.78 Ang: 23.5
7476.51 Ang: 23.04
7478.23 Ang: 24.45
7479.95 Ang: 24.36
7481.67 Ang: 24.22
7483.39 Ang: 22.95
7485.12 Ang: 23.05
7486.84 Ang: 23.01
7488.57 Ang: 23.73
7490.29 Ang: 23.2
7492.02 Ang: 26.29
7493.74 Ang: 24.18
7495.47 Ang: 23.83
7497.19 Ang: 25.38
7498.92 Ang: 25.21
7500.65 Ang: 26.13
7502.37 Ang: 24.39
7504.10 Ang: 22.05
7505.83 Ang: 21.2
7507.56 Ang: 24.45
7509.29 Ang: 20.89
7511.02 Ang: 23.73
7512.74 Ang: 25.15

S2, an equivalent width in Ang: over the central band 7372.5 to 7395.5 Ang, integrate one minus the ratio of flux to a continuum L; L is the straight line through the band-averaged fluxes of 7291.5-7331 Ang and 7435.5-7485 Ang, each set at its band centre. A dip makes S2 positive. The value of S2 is -1.3 Ang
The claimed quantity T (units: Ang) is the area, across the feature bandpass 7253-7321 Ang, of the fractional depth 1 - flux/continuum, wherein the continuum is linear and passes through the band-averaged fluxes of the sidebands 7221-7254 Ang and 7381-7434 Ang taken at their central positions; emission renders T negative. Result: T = 1.8 Ang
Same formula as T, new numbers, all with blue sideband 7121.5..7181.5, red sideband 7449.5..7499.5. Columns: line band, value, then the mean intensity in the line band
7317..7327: 0.34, 22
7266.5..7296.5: 0.65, 22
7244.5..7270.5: 0.01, 22.3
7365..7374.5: 0.25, 22.6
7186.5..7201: 0.84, 20.5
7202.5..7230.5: 0.31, 21.7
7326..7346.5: 0.43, 22.4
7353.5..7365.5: 0.66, 21.8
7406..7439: 0.14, 23.5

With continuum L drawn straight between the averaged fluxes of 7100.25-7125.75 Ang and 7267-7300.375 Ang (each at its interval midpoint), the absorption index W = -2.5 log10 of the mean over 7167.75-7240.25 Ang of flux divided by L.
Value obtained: 0.02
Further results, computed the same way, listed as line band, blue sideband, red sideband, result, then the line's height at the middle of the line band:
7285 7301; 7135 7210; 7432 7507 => 0.04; 22.3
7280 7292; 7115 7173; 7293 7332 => 0.03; 21.9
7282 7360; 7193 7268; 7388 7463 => 0.03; 22.7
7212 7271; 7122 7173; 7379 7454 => 0.00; 22.2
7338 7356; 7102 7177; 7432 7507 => 0.04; 23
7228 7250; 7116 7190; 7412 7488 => -0.02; 22.1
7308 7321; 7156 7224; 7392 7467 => 0.04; 22.5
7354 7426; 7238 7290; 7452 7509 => 0.00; 23.3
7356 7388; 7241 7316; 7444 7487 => 0.00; 23.1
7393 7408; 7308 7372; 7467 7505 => -0.01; 23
